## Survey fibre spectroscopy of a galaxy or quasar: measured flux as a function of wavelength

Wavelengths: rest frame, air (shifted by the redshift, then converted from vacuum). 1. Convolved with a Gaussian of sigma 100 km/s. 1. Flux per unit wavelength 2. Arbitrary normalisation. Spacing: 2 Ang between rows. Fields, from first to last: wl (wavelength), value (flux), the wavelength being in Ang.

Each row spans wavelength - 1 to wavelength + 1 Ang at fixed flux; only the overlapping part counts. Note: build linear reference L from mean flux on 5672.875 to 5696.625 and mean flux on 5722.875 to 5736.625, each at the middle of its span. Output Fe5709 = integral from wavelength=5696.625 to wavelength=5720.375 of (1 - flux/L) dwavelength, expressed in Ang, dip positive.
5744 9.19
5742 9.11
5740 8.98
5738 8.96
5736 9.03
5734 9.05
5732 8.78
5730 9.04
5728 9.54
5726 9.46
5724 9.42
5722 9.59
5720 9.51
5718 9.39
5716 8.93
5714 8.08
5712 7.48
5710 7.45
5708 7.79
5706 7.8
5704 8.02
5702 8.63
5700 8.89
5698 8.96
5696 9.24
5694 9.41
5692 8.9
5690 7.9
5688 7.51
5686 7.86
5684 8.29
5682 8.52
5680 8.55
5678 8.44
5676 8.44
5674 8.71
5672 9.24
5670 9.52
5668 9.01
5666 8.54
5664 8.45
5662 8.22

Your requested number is 1.2 Ang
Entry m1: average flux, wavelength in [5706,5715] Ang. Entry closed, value 7.71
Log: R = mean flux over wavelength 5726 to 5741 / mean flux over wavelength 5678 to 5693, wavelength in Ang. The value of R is 1.10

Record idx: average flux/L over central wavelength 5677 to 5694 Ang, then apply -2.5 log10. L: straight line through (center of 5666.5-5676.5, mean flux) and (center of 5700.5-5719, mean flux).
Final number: 0.05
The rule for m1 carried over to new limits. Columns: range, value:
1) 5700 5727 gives 8.59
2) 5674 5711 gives 8.38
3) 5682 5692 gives 8.05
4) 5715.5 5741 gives 9.21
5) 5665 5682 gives 8.79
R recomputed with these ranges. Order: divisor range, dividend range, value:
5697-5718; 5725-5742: 1.10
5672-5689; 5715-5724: 1.12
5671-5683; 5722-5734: 1.07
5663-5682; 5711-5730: 1.03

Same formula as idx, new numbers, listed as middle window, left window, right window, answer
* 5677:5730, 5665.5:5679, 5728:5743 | 0.04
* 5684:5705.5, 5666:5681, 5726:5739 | 0.05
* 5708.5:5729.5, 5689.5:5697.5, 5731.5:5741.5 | 0.01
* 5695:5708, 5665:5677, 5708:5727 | 0.04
